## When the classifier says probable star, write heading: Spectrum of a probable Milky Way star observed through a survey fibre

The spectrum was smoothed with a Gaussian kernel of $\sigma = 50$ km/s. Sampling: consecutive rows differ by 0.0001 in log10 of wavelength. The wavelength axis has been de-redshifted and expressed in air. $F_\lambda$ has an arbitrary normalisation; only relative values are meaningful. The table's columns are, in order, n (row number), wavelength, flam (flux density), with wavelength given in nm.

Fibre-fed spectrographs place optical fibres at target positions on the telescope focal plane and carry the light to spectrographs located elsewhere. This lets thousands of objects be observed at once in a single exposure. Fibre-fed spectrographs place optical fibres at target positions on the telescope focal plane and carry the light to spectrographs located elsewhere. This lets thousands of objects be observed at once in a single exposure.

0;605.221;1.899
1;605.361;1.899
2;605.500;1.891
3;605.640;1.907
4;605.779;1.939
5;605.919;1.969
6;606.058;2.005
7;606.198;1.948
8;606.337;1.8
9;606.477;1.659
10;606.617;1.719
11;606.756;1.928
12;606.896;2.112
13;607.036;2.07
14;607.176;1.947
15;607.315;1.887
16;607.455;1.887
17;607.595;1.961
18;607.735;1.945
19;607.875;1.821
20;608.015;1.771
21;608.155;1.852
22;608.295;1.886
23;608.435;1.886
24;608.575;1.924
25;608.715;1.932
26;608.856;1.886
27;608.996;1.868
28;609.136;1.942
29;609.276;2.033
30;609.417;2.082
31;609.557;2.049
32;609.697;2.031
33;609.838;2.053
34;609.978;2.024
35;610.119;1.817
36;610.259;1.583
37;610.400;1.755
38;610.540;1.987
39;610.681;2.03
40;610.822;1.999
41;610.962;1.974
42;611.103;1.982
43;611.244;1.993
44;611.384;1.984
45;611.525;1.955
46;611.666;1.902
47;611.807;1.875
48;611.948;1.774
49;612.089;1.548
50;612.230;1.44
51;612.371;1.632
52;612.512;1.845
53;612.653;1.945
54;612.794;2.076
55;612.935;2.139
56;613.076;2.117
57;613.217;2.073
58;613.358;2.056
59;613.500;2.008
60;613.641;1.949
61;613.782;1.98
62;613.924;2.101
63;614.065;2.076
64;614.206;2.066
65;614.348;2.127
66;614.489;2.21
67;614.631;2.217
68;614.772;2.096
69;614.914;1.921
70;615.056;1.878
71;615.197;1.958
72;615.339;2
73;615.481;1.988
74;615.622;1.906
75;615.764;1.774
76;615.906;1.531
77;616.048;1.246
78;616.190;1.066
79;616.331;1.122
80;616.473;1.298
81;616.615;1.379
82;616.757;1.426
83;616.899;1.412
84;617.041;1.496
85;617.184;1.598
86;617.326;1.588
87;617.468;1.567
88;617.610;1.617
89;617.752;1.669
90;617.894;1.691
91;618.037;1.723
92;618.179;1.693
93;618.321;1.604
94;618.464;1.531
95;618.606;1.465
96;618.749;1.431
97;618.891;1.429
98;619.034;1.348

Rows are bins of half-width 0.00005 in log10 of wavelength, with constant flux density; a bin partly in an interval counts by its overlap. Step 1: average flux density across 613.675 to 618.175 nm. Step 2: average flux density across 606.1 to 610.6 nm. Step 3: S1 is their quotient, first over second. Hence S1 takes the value 0.9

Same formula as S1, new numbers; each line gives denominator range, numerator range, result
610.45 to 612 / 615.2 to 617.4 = 0.79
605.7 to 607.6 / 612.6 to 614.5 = 1.08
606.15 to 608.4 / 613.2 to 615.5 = 1.08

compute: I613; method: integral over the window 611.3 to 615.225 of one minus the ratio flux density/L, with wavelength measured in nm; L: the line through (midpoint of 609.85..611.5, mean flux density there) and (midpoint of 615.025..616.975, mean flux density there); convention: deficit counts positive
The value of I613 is -0.49 nm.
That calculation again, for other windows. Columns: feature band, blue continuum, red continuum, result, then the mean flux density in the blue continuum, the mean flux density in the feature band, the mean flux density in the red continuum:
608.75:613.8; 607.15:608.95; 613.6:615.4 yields 0.104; 1.89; 1.93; 2.05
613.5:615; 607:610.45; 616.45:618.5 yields -0.337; 1.92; 2.07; 1.56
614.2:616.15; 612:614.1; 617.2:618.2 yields -0.109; 1.93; 1.9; 1.65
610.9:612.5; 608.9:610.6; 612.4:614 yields 0.127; 1.93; 1.82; 2.02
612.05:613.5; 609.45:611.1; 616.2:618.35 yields -0.094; 1.94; 1.9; 1.51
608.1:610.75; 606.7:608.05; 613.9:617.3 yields -0.057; 1.94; 1.93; 1.74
